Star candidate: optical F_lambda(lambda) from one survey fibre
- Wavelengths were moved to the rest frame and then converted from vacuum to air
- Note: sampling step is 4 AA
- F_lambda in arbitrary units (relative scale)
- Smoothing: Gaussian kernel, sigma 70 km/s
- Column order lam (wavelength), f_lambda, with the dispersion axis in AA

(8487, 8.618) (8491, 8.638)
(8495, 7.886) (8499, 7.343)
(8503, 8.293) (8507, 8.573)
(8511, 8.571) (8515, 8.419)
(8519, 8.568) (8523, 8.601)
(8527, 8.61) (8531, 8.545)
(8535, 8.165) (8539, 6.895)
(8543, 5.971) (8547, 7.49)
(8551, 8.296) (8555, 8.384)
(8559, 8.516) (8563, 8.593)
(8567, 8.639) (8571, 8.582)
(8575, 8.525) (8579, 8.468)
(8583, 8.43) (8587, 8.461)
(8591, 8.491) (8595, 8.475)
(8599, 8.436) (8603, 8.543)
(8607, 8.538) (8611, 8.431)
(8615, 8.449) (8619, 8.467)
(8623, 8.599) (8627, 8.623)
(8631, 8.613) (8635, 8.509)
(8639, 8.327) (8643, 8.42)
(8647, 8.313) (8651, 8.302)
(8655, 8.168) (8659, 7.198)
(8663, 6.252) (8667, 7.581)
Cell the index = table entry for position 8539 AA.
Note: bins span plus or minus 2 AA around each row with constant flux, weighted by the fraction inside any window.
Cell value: 6.895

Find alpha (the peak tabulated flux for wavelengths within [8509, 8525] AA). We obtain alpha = 8.601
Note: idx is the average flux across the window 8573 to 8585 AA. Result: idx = 8.47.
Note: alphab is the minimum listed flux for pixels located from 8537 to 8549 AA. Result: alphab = 5.971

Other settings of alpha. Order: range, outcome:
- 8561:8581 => 8.639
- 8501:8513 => 8.573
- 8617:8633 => 8.623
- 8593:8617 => 8.543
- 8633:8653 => 8.509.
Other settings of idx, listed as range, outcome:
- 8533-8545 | 7.01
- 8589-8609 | 8.5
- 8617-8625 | 8.53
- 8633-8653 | 8.37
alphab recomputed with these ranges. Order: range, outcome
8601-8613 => 8.431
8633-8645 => 8.327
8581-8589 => 8.43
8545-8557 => 7.49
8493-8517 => 7.343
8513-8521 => 8.419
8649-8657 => 8.168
